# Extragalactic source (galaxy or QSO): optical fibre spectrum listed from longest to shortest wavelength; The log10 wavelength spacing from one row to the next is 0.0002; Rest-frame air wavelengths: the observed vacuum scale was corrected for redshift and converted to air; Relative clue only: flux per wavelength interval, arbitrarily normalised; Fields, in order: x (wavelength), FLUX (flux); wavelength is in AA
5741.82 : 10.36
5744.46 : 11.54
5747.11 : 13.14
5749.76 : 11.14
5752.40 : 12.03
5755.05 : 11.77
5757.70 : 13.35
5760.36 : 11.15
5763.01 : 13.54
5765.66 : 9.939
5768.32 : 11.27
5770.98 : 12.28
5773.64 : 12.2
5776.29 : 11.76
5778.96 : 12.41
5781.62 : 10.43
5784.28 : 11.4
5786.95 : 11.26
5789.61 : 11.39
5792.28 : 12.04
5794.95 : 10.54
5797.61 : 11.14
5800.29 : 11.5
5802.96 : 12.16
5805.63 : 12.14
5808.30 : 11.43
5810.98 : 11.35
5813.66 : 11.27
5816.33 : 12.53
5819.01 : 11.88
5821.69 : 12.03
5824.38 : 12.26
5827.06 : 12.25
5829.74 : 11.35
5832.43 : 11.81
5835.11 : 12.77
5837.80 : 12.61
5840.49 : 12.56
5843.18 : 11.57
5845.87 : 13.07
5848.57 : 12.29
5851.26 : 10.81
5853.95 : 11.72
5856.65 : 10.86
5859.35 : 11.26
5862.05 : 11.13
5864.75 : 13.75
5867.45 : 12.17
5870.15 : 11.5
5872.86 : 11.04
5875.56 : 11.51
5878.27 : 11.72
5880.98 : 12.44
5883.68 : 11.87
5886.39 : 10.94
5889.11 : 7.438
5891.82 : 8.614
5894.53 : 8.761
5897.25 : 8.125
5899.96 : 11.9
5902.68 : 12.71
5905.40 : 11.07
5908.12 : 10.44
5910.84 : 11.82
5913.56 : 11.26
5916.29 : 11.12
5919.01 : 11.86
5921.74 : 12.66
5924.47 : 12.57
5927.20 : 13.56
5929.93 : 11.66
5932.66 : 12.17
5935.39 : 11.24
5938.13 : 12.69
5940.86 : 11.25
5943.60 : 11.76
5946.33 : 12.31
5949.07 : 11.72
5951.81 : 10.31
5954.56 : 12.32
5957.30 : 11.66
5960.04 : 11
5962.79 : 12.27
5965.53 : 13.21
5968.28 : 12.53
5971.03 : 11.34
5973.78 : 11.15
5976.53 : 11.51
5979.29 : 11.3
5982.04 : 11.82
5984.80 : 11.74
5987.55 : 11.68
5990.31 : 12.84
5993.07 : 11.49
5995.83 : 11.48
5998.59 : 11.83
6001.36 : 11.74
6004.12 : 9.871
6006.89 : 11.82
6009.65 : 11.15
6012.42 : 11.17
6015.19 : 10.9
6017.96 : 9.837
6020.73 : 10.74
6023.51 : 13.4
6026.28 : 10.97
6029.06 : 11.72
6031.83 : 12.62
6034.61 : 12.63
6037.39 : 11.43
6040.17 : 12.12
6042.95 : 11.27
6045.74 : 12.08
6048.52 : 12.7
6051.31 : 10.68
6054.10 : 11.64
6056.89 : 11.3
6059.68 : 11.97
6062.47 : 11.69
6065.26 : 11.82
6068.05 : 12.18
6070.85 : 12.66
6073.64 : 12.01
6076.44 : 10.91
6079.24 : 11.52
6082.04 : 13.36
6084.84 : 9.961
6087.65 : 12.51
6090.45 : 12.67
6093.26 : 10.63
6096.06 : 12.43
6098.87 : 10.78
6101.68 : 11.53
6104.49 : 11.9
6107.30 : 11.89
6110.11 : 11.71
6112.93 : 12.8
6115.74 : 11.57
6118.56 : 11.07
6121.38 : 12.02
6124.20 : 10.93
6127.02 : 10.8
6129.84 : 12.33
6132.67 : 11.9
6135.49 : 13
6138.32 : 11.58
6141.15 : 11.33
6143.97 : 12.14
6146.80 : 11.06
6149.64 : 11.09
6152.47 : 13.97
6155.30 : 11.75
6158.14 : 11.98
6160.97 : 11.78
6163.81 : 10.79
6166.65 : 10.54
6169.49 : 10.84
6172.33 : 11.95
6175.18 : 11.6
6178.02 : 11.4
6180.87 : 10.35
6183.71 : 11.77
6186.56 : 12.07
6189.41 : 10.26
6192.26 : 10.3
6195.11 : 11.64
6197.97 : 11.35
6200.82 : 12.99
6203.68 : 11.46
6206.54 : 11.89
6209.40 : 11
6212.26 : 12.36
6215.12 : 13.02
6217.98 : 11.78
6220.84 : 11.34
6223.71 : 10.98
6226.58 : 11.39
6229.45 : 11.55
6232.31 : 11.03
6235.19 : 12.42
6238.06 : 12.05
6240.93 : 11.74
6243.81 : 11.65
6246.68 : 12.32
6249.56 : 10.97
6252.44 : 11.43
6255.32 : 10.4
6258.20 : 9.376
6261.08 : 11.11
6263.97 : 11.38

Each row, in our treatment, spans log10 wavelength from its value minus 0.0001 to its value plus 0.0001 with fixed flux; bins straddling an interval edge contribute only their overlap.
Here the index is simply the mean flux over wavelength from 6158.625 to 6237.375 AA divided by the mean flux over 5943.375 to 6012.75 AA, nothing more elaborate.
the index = 0.99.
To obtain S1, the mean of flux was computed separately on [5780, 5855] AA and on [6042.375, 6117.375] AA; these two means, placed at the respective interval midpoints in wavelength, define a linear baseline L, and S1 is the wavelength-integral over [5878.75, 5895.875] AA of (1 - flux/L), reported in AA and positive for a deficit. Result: 2.4 AA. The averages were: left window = 11.8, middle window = 10.1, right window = 11.8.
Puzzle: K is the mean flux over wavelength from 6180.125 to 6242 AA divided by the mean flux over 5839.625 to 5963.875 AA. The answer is 1.0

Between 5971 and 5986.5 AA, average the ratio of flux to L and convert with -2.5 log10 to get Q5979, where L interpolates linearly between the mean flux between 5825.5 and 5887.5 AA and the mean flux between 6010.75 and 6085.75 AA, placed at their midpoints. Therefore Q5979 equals 0.02 mag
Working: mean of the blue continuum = 11.9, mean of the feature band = 11.5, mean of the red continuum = 11.7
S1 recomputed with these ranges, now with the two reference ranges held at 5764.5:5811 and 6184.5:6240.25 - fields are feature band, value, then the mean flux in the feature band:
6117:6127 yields 0.3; 11.3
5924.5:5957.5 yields -1.1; 11.9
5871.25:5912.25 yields 2.9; 10.7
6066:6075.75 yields -0.5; 12.2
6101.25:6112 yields -0.2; 11.8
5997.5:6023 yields 1.1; 11.1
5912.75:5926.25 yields -0.5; 12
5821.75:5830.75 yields -0.4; 12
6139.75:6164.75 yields -0.4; 11.8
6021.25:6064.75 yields -1.1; 11.9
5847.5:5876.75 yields -0.3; 11.6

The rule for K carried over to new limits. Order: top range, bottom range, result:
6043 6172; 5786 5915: 1.02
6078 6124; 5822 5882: 0.99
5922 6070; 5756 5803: 1.01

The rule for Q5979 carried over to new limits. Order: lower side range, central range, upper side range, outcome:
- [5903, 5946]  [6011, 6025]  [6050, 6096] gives 0.054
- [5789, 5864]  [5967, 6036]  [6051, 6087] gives 0.016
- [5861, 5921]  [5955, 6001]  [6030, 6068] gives -0.029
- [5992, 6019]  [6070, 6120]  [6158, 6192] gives -0.055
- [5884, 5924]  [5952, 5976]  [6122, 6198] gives -0.091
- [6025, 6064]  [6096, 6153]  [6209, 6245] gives 0.001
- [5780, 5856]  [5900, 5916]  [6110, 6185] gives 0.024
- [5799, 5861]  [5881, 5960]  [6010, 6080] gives 0.047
